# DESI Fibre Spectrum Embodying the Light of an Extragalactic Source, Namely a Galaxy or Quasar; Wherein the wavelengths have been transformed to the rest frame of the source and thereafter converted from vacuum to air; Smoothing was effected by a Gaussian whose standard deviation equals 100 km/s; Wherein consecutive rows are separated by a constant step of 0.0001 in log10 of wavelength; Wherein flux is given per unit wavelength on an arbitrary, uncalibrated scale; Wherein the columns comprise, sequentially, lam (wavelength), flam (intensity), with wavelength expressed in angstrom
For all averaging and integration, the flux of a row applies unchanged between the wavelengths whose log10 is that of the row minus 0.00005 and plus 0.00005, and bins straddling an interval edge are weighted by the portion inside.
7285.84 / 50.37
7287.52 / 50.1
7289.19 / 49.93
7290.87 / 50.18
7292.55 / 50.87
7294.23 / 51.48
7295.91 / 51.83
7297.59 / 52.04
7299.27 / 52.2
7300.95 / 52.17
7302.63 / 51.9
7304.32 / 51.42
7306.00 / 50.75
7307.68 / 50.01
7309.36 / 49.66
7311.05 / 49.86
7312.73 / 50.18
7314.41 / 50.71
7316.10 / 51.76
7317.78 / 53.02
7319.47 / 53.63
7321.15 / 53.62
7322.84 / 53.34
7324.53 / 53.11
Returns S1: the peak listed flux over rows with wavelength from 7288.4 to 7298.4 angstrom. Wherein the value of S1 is 52.04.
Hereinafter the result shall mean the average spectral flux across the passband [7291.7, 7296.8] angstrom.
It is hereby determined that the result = 51.4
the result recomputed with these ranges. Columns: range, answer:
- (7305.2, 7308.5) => 50.4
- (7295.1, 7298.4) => 51.9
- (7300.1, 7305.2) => 51.8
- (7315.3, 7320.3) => 52.8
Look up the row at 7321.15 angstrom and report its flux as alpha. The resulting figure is 53.62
